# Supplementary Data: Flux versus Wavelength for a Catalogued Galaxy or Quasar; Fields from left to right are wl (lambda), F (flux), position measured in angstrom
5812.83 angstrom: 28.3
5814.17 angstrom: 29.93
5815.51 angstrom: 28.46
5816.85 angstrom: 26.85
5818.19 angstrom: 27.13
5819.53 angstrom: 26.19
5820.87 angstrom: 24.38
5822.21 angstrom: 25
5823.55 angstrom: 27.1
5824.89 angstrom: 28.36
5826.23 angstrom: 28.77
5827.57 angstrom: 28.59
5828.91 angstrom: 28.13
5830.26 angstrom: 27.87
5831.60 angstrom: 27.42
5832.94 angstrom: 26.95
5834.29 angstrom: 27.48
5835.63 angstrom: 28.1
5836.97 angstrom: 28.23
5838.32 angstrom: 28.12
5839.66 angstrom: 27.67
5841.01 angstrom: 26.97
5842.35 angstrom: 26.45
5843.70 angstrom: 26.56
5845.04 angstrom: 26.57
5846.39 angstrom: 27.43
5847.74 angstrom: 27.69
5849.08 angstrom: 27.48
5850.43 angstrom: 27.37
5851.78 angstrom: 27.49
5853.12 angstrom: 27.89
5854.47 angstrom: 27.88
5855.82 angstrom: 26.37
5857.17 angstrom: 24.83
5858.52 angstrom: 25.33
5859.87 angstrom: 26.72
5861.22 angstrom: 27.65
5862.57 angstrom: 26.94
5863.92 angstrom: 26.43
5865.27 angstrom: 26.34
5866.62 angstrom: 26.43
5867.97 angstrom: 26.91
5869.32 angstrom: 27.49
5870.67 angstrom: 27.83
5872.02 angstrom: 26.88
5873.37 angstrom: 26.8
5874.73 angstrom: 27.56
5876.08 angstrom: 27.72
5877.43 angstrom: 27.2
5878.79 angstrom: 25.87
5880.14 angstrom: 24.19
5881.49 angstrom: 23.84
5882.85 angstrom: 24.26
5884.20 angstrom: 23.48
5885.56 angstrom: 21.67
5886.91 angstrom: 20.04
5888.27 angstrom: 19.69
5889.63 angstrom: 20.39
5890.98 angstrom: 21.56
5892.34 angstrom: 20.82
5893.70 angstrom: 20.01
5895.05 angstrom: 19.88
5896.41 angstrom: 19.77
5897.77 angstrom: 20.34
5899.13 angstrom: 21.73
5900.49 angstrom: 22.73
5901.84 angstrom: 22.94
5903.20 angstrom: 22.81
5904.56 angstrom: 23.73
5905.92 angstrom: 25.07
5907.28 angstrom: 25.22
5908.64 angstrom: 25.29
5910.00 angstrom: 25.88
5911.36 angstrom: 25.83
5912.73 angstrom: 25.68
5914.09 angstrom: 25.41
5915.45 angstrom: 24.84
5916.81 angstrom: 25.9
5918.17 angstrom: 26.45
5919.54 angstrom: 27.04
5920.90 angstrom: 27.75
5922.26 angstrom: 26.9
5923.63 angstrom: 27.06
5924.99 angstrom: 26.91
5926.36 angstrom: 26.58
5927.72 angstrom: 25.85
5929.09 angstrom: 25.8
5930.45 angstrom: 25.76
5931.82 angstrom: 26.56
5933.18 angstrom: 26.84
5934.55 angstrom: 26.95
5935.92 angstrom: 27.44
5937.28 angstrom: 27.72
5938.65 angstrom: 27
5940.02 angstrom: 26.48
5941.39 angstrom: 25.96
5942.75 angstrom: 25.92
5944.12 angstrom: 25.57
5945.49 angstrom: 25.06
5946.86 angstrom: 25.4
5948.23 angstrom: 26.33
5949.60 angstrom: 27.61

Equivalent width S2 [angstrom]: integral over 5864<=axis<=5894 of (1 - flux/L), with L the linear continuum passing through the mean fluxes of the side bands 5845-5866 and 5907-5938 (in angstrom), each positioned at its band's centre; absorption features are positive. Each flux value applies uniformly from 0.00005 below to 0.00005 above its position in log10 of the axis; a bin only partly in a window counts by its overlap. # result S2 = 2.49 angstrom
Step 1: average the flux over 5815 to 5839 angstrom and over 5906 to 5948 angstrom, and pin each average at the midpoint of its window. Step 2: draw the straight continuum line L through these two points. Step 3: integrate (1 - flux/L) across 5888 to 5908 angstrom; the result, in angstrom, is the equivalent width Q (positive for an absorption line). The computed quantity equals 3.6 angstrom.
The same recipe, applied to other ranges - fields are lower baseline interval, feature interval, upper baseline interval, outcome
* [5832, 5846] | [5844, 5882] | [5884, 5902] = -3.62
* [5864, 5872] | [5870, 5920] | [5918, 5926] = 5.65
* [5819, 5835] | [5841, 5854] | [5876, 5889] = -0.68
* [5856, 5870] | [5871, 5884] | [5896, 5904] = -0.69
